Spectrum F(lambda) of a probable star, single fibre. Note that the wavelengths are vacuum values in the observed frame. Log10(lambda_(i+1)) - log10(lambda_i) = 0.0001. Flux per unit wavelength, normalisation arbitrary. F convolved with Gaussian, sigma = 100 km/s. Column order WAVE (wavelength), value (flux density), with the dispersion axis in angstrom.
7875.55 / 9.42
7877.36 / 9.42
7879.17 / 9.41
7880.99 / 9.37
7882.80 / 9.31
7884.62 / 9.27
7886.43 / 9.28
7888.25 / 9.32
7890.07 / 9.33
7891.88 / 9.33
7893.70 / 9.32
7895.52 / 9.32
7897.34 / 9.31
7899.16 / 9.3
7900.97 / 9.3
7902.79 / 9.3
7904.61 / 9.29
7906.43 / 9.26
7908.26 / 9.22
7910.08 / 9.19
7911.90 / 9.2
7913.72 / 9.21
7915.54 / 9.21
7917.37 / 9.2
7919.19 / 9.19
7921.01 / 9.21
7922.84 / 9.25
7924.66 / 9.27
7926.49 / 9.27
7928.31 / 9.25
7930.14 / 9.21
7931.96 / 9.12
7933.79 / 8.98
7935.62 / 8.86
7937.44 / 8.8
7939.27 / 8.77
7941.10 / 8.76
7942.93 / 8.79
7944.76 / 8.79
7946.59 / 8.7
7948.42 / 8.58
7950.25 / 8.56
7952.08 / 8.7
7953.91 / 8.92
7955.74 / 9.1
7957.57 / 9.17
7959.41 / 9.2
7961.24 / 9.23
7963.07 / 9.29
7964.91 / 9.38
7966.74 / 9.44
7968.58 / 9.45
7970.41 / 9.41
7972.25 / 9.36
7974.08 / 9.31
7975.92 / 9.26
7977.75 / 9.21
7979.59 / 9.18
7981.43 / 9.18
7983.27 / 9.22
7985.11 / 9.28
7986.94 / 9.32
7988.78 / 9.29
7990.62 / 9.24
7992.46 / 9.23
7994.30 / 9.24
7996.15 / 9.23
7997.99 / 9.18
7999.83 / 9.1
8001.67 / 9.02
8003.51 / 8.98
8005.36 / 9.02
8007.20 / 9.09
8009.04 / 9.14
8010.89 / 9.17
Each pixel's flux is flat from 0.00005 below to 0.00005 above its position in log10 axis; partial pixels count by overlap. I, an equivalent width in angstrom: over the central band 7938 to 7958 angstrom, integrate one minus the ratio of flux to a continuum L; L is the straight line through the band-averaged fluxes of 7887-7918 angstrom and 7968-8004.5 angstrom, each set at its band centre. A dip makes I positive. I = 1.0 angstrom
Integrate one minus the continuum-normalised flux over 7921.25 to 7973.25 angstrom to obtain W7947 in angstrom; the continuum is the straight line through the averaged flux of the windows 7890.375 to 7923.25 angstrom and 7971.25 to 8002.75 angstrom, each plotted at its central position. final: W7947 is 1.0 angstrom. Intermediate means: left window 9.26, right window 9.23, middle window 9.06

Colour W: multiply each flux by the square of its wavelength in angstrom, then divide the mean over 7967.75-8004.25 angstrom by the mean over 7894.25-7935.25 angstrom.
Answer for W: 1.02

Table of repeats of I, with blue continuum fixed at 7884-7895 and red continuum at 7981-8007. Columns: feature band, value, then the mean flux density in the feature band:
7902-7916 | 0.08 angstrom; 9.23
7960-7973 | -0.21 angstrom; 9.36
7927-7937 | 0.19 angstrom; 9.09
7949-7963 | 0.36 angstrom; 9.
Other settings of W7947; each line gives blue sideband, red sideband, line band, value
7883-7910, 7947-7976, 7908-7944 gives 0.5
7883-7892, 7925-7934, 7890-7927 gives -0.1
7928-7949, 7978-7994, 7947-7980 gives -0.3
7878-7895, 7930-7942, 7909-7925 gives -0.2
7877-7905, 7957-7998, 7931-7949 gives 0.9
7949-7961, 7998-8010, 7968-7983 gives -0.5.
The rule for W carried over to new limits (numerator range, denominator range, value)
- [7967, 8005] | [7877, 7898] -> 1.01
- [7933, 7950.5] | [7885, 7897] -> 0.95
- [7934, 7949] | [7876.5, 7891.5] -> 0.95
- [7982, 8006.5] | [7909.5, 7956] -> 1.04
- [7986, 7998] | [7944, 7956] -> 1.07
